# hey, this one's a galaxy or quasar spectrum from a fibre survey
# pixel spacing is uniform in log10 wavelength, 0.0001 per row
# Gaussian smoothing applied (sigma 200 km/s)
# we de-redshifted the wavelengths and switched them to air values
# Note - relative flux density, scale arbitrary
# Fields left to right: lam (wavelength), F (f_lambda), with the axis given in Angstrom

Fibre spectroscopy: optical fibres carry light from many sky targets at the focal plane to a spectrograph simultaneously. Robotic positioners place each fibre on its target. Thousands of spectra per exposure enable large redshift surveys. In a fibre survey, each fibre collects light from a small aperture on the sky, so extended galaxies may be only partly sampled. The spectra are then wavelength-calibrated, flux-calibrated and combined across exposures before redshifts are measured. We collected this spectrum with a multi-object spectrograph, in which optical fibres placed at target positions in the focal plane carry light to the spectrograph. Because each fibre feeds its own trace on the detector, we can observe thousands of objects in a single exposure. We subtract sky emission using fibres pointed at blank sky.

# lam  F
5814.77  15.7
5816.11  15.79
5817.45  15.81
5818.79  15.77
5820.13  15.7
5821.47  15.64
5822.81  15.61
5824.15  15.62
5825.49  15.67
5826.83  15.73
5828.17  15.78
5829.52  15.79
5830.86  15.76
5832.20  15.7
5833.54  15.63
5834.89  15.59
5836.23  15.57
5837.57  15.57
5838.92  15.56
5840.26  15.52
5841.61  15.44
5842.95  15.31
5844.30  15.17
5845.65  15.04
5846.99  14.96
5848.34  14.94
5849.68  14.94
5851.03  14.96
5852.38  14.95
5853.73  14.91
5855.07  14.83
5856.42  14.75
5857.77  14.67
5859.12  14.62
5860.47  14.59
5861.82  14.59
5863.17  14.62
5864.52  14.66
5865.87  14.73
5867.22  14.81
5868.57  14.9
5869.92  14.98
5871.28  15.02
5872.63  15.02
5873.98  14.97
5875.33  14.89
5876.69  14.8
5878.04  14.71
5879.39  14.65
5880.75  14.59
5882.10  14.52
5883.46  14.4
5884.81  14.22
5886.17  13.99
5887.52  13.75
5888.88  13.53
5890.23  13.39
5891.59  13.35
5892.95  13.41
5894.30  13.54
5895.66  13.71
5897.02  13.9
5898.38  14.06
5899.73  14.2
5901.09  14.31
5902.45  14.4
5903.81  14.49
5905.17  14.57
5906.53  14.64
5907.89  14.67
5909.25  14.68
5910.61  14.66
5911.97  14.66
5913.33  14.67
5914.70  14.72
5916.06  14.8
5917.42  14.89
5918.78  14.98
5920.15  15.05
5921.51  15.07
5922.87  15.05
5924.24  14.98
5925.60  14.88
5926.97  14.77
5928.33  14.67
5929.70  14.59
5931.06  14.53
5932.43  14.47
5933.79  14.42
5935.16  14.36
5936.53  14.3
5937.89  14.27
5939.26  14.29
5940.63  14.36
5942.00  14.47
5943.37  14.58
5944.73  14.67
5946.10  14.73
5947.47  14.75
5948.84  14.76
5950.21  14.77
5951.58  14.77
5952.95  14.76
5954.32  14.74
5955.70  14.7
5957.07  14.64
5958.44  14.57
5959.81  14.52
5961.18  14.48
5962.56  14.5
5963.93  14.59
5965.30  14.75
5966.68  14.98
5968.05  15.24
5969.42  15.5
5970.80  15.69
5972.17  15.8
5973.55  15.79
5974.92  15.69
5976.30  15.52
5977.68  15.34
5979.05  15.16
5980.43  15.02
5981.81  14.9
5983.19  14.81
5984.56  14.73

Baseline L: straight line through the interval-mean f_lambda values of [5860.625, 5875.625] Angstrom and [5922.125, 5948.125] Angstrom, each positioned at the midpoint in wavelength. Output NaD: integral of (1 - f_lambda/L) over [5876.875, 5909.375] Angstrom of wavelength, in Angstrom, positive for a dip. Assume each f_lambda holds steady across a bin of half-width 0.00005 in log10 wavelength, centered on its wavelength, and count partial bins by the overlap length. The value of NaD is 1.3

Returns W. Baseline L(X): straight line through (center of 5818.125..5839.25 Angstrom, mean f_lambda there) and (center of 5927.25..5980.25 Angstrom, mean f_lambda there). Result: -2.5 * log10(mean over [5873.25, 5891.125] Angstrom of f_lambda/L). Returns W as 0.07 mag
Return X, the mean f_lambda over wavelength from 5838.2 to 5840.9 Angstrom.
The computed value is 15.5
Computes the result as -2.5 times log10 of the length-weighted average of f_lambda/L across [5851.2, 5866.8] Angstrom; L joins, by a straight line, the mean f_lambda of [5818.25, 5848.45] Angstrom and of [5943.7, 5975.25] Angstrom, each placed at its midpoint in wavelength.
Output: 0.049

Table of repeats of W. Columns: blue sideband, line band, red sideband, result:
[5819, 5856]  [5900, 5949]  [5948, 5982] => 0.04 mag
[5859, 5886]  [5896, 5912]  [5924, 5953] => 0.02 mag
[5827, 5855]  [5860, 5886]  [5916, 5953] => 0.03 mag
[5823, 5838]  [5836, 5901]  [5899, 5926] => 0.05 mag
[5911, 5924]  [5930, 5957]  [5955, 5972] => 0.02 mag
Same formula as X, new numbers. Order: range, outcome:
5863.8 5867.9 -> 14.7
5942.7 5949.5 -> 14.7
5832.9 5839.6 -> 15.6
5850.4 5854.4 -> 14.9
